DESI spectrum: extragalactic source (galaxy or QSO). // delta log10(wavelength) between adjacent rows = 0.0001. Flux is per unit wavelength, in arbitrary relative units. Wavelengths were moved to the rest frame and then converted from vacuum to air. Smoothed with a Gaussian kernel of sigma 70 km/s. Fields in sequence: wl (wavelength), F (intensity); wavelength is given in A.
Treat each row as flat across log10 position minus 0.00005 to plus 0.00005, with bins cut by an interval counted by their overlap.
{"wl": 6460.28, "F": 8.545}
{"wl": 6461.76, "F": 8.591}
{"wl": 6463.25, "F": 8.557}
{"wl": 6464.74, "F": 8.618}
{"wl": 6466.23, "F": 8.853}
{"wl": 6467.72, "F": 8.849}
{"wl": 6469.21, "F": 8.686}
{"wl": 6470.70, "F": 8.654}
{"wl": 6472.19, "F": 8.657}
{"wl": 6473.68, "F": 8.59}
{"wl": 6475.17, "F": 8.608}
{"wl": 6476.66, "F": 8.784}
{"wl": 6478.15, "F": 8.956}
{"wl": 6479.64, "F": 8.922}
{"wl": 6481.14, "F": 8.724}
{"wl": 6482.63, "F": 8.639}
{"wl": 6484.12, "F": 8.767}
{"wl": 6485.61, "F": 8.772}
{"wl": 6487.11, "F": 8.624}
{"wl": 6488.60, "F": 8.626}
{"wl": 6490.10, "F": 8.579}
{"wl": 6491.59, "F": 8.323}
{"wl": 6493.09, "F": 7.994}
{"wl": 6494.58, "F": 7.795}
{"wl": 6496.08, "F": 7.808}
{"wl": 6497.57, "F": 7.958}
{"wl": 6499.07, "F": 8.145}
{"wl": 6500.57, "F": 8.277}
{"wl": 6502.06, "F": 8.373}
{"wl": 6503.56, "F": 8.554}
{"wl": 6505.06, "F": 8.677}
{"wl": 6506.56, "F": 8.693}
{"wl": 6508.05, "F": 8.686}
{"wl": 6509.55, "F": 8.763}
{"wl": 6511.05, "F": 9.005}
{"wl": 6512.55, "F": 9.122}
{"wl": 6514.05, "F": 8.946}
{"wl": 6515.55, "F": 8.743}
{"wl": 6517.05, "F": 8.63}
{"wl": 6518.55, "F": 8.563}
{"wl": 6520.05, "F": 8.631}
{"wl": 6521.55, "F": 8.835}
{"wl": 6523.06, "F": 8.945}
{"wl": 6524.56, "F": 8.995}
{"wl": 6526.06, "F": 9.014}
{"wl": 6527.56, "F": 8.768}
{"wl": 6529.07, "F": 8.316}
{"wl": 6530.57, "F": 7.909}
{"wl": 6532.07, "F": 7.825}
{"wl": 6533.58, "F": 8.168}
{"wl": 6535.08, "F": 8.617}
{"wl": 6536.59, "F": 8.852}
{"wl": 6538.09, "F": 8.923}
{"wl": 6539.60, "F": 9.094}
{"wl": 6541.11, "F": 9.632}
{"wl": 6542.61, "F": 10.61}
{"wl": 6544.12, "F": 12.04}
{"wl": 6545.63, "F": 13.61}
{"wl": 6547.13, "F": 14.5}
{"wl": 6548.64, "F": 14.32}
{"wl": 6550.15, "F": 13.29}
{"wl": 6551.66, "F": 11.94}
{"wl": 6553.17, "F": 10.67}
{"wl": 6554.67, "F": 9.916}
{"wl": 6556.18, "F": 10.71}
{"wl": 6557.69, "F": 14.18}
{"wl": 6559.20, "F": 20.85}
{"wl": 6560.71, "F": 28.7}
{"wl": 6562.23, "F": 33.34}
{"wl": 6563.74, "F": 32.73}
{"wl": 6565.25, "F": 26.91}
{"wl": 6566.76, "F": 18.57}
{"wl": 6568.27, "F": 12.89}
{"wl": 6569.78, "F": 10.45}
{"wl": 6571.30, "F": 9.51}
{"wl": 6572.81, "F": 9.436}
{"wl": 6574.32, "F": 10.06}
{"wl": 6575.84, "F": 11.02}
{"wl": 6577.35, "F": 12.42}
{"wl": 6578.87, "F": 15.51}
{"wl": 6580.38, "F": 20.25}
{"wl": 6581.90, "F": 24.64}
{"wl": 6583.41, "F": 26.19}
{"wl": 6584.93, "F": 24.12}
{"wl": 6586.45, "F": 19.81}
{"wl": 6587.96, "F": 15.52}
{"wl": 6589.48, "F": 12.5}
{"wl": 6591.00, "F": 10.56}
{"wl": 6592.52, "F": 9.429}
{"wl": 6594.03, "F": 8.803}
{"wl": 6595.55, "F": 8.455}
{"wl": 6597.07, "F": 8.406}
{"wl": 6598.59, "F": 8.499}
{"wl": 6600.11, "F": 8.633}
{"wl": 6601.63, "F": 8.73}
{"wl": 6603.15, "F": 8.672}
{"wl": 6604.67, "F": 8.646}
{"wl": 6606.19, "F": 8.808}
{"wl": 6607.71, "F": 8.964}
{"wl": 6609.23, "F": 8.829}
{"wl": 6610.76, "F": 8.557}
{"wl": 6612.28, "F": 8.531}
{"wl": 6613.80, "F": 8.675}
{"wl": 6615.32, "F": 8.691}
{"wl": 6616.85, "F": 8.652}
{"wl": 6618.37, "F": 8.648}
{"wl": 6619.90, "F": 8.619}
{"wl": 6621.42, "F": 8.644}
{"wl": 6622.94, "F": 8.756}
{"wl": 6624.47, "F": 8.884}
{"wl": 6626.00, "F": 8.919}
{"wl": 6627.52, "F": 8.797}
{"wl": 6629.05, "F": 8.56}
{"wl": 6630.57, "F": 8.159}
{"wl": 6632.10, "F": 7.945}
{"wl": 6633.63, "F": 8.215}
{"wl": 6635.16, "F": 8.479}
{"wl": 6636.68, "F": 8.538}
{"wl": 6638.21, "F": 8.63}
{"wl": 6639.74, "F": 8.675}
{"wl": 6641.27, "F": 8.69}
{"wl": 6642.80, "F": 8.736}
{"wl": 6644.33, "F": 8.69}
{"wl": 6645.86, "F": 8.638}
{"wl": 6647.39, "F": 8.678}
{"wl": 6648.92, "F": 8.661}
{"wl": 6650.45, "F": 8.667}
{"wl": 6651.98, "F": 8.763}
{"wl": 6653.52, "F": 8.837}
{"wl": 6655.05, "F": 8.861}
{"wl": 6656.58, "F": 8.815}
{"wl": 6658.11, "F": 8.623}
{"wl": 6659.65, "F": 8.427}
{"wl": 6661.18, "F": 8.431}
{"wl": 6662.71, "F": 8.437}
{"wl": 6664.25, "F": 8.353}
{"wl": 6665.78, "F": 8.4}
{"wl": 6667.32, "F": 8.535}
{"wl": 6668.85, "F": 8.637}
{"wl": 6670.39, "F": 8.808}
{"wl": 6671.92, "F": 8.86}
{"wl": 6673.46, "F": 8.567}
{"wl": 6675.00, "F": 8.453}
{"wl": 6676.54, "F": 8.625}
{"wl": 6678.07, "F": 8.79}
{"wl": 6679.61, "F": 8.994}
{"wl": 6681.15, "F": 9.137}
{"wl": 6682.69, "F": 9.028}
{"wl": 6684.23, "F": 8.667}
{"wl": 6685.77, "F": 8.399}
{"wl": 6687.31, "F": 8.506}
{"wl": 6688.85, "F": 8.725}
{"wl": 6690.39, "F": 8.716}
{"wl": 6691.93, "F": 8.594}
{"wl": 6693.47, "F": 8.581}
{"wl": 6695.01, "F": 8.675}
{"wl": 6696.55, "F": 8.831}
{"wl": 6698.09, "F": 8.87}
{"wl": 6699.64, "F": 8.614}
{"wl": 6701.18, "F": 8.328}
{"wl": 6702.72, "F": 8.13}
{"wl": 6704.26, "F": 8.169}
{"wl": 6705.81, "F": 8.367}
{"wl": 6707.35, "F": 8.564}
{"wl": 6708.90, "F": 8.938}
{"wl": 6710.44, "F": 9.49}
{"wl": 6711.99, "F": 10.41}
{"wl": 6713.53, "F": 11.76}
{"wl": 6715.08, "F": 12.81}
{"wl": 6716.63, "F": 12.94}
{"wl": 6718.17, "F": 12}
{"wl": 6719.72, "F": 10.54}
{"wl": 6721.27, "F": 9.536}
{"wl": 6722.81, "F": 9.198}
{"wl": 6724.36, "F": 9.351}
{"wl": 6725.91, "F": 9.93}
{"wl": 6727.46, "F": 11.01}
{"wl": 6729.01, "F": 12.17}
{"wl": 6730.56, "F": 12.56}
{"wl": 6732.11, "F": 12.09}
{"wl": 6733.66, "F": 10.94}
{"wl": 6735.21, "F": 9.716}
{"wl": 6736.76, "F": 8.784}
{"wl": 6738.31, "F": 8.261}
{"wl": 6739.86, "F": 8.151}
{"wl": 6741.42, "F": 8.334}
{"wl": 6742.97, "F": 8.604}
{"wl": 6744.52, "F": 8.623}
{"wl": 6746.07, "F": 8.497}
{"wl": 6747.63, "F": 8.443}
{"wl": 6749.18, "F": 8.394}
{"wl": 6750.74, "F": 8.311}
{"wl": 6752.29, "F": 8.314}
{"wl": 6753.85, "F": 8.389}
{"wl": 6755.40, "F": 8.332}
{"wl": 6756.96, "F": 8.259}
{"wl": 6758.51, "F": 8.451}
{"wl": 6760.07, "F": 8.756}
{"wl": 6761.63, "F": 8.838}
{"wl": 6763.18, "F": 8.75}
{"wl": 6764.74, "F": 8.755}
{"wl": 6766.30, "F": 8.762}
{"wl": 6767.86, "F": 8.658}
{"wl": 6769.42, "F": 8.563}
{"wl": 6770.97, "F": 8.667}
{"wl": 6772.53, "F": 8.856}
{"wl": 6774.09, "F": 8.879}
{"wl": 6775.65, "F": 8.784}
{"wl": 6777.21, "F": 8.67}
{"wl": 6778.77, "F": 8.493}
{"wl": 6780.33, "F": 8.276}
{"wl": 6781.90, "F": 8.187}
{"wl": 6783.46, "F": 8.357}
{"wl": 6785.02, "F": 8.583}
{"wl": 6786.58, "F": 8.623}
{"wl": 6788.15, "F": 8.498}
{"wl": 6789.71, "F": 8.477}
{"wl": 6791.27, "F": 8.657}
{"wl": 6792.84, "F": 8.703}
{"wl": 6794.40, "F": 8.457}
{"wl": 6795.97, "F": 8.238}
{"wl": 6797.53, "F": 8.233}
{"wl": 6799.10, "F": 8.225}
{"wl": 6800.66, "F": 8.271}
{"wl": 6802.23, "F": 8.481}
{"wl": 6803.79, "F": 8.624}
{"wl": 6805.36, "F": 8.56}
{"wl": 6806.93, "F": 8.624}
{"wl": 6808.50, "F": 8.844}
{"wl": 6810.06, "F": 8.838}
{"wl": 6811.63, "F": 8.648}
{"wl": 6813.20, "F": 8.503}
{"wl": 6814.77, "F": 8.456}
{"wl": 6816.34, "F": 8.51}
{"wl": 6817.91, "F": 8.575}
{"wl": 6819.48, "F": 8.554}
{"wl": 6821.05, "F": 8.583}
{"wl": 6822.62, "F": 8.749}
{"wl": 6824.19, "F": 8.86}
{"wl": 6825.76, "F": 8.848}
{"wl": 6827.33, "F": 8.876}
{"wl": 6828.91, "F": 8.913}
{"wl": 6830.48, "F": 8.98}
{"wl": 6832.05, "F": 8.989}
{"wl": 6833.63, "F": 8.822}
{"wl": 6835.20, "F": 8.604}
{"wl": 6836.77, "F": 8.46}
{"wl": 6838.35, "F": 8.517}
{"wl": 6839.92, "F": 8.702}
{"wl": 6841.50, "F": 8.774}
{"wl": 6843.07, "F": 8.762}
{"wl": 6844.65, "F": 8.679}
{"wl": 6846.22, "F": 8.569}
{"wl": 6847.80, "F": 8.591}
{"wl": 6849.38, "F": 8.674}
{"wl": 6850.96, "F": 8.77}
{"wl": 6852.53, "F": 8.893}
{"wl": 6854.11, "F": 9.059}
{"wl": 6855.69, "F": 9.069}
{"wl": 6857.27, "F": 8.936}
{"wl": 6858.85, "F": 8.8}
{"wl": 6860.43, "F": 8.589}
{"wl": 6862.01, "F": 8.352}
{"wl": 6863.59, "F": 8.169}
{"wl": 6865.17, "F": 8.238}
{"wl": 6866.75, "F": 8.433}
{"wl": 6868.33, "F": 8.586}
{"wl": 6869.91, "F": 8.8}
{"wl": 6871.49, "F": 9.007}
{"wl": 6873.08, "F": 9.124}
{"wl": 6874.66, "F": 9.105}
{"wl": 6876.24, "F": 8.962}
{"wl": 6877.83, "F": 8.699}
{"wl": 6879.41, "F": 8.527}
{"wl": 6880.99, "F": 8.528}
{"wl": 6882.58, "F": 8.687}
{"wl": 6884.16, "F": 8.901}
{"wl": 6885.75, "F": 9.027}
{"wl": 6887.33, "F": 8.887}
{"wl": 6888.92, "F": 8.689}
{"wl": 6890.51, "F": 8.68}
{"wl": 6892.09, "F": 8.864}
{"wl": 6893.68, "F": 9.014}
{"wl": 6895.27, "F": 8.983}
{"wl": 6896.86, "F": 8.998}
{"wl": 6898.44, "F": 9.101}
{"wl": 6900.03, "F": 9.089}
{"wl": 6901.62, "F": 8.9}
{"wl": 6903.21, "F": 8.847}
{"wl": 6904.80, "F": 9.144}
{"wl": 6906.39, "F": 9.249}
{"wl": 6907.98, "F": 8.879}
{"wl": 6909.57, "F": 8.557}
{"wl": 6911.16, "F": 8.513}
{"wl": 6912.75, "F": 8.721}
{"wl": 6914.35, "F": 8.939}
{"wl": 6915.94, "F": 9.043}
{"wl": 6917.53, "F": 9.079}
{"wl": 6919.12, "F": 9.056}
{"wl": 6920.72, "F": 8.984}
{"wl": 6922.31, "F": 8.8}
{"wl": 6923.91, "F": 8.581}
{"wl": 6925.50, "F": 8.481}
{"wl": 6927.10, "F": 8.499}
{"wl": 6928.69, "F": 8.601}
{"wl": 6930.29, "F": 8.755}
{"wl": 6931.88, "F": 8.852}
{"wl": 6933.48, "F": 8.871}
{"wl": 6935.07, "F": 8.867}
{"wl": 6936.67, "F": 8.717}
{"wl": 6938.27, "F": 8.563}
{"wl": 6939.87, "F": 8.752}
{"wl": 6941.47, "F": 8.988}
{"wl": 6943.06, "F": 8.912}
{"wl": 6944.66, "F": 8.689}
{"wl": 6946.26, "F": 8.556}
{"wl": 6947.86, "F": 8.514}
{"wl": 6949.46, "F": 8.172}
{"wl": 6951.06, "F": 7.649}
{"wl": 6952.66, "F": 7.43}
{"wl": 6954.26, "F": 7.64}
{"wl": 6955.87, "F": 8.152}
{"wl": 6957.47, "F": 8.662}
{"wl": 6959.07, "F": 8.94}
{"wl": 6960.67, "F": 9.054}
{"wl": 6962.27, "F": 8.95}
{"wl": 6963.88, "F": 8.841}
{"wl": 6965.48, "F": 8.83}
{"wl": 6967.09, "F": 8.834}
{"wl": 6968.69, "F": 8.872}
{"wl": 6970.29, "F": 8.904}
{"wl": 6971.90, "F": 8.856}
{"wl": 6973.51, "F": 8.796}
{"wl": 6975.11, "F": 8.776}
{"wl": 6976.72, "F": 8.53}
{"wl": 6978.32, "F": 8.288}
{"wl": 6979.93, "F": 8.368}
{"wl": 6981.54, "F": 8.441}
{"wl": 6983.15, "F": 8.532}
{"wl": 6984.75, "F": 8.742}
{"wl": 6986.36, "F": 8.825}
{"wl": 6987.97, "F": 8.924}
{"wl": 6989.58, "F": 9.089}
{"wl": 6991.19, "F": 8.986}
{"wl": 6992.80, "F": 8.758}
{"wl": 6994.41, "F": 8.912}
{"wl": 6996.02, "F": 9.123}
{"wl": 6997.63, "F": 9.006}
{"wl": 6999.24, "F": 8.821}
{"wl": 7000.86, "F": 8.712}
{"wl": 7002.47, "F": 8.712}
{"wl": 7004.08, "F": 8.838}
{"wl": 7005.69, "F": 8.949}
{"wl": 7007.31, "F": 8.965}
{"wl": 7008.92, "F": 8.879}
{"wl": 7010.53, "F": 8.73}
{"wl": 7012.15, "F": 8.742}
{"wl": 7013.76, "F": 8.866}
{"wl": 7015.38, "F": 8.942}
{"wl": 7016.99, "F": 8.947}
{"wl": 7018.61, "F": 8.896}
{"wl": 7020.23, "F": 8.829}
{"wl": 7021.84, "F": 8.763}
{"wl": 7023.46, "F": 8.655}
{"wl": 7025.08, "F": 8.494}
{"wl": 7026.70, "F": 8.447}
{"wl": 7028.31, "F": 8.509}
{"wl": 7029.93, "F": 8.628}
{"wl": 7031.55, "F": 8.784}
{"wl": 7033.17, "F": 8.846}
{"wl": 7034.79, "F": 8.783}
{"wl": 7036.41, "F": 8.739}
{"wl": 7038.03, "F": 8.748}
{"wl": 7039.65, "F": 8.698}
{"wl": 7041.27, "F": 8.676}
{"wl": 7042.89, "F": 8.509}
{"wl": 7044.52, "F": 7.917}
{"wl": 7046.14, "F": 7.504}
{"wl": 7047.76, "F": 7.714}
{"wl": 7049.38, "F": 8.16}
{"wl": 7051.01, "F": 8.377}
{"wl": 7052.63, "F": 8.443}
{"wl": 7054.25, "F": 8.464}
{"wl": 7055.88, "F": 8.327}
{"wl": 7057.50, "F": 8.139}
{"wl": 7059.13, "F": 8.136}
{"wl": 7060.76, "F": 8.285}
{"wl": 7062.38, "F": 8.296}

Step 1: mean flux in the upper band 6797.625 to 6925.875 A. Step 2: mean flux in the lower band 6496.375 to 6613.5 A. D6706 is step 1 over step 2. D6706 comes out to 0.7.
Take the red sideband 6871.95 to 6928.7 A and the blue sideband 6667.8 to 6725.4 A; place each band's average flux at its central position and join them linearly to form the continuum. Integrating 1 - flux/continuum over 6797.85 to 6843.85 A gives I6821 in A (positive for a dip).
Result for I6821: 1.78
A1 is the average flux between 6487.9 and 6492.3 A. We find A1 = 8.51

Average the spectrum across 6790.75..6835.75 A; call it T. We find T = 8.63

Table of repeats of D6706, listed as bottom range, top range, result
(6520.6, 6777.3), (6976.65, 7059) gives 0.83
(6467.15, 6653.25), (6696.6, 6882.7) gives 0.83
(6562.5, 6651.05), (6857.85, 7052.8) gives 0.76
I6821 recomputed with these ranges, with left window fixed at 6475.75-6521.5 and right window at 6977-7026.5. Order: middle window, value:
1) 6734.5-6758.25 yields 0.5 A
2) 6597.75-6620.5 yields -0.1 A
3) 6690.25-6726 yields -3.7 A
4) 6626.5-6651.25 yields 0.2 A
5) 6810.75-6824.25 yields 0.2 A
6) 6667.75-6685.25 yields -0.2 A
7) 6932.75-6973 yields 0.7 A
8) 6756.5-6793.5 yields 0.4 A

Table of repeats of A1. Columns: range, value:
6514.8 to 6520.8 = 8.65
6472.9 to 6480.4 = 8.77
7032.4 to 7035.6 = 8.81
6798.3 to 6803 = 8.32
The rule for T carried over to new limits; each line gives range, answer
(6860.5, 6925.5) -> 8.81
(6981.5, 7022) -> 8.85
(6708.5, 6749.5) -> 10.1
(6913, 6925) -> 8.9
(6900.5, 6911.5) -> 8.89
